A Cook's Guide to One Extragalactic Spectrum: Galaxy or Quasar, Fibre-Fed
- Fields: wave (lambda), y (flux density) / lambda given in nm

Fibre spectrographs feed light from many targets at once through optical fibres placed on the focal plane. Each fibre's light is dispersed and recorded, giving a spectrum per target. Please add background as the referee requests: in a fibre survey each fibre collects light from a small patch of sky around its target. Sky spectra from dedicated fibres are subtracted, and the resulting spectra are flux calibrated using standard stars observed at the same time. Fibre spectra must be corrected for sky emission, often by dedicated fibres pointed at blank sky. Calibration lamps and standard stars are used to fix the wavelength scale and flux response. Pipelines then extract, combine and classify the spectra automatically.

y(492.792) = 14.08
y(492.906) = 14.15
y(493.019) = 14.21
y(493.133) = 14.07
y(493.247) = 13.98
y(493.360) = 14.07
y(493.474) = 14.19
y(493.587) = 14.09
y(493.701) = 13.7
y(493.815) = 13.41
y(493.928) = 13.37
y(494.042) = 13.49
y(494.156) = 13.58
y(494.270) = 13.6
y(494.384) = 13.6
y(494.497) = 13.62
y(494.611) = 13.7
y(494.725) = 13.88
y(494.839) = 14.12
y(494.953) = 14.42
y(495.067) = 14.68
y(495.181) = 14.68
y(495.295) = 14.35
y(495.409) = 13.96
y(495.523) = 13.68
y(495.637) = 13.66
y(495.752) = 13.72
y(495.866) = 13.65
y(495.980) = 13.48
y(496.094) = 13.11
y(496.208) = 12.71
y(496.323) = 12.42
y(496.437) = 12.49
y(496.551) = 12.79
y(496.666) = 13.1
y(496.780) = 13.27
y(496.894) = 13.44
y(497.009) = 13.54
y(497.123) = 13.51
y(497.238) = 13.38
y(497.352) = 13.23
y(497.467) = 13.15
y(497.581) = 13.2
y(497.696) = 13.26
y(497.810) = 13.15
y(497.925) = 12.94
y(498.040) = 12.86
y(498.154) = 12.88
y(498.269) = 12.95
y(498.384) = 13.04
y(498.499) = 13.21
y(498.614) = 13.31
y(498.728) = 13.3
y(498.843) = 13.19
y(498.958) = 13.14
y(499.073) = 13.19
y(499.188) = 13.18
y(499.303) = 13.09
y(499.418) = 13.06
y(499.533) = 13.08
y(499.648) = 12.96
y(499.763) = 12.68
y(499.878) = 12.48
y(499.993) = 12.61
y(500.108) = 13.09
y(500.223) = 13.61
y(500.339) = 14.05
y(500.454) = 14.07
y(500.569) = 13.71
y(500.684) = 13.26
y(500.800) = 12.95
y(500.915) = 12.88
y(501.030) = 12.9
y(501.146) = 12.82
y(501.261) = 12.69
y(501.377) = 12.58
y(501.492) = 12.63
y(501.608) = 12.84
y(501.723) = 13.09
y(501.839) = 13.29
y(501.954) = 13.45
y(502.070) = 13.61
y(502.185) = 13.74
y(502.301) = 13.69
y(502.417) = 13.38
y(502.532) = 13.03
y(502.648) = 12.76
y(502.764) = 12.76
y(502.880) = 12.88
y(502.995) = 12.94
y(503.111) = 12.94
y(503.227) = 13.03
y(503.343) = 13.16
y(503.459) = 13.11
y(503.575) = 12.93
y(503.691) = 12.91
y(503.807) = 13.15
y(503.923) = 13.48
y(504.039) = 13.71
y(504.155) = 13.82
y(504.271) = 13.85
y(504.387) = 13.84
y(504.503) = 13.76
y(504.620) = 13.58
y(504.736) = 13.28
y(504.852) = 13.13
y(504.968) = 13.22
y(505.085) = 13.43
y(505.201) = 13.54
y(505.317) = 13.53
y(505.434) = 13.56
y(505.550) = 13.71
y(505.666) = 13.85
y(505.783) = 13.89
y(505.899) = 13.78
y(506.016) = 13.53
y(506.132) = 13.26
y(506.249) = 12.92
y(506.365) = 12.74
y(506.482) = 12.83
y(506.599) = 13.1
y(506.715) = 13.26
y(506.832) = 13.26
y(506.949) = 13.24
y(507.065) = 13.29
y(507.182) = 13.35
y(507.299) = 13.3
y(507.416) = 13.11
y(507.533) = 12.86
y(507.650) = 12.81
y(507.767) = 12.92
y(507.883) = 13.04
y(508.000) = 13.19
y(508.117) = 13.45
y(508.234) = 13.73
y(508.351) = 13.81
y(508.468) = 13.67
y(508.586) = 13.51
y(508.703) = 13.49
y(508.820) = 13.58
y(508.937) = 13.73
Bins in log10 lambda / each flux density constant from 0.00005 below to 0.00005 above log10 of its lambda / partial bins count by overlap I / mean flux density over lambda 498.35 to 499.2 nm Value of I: 13.2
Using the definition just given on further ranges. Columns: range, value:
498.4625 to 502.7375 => 13.1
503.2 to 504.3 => 13.3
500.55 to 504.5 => 13.2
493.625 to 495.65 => 13.9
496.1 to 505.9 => 13.2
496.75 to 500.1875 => 13.1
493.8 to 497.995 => 13.5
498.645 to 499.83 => 13.1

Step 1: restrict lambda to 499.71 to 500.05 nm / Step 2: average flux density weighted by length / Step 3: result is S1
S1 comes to 12.6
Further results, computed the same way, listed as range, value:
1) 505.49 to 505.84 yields 13.8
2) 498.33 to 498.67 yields 13.2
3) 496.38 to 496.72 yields 12.8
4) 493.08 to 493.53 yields 14.1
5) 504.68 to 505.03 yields 13.2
